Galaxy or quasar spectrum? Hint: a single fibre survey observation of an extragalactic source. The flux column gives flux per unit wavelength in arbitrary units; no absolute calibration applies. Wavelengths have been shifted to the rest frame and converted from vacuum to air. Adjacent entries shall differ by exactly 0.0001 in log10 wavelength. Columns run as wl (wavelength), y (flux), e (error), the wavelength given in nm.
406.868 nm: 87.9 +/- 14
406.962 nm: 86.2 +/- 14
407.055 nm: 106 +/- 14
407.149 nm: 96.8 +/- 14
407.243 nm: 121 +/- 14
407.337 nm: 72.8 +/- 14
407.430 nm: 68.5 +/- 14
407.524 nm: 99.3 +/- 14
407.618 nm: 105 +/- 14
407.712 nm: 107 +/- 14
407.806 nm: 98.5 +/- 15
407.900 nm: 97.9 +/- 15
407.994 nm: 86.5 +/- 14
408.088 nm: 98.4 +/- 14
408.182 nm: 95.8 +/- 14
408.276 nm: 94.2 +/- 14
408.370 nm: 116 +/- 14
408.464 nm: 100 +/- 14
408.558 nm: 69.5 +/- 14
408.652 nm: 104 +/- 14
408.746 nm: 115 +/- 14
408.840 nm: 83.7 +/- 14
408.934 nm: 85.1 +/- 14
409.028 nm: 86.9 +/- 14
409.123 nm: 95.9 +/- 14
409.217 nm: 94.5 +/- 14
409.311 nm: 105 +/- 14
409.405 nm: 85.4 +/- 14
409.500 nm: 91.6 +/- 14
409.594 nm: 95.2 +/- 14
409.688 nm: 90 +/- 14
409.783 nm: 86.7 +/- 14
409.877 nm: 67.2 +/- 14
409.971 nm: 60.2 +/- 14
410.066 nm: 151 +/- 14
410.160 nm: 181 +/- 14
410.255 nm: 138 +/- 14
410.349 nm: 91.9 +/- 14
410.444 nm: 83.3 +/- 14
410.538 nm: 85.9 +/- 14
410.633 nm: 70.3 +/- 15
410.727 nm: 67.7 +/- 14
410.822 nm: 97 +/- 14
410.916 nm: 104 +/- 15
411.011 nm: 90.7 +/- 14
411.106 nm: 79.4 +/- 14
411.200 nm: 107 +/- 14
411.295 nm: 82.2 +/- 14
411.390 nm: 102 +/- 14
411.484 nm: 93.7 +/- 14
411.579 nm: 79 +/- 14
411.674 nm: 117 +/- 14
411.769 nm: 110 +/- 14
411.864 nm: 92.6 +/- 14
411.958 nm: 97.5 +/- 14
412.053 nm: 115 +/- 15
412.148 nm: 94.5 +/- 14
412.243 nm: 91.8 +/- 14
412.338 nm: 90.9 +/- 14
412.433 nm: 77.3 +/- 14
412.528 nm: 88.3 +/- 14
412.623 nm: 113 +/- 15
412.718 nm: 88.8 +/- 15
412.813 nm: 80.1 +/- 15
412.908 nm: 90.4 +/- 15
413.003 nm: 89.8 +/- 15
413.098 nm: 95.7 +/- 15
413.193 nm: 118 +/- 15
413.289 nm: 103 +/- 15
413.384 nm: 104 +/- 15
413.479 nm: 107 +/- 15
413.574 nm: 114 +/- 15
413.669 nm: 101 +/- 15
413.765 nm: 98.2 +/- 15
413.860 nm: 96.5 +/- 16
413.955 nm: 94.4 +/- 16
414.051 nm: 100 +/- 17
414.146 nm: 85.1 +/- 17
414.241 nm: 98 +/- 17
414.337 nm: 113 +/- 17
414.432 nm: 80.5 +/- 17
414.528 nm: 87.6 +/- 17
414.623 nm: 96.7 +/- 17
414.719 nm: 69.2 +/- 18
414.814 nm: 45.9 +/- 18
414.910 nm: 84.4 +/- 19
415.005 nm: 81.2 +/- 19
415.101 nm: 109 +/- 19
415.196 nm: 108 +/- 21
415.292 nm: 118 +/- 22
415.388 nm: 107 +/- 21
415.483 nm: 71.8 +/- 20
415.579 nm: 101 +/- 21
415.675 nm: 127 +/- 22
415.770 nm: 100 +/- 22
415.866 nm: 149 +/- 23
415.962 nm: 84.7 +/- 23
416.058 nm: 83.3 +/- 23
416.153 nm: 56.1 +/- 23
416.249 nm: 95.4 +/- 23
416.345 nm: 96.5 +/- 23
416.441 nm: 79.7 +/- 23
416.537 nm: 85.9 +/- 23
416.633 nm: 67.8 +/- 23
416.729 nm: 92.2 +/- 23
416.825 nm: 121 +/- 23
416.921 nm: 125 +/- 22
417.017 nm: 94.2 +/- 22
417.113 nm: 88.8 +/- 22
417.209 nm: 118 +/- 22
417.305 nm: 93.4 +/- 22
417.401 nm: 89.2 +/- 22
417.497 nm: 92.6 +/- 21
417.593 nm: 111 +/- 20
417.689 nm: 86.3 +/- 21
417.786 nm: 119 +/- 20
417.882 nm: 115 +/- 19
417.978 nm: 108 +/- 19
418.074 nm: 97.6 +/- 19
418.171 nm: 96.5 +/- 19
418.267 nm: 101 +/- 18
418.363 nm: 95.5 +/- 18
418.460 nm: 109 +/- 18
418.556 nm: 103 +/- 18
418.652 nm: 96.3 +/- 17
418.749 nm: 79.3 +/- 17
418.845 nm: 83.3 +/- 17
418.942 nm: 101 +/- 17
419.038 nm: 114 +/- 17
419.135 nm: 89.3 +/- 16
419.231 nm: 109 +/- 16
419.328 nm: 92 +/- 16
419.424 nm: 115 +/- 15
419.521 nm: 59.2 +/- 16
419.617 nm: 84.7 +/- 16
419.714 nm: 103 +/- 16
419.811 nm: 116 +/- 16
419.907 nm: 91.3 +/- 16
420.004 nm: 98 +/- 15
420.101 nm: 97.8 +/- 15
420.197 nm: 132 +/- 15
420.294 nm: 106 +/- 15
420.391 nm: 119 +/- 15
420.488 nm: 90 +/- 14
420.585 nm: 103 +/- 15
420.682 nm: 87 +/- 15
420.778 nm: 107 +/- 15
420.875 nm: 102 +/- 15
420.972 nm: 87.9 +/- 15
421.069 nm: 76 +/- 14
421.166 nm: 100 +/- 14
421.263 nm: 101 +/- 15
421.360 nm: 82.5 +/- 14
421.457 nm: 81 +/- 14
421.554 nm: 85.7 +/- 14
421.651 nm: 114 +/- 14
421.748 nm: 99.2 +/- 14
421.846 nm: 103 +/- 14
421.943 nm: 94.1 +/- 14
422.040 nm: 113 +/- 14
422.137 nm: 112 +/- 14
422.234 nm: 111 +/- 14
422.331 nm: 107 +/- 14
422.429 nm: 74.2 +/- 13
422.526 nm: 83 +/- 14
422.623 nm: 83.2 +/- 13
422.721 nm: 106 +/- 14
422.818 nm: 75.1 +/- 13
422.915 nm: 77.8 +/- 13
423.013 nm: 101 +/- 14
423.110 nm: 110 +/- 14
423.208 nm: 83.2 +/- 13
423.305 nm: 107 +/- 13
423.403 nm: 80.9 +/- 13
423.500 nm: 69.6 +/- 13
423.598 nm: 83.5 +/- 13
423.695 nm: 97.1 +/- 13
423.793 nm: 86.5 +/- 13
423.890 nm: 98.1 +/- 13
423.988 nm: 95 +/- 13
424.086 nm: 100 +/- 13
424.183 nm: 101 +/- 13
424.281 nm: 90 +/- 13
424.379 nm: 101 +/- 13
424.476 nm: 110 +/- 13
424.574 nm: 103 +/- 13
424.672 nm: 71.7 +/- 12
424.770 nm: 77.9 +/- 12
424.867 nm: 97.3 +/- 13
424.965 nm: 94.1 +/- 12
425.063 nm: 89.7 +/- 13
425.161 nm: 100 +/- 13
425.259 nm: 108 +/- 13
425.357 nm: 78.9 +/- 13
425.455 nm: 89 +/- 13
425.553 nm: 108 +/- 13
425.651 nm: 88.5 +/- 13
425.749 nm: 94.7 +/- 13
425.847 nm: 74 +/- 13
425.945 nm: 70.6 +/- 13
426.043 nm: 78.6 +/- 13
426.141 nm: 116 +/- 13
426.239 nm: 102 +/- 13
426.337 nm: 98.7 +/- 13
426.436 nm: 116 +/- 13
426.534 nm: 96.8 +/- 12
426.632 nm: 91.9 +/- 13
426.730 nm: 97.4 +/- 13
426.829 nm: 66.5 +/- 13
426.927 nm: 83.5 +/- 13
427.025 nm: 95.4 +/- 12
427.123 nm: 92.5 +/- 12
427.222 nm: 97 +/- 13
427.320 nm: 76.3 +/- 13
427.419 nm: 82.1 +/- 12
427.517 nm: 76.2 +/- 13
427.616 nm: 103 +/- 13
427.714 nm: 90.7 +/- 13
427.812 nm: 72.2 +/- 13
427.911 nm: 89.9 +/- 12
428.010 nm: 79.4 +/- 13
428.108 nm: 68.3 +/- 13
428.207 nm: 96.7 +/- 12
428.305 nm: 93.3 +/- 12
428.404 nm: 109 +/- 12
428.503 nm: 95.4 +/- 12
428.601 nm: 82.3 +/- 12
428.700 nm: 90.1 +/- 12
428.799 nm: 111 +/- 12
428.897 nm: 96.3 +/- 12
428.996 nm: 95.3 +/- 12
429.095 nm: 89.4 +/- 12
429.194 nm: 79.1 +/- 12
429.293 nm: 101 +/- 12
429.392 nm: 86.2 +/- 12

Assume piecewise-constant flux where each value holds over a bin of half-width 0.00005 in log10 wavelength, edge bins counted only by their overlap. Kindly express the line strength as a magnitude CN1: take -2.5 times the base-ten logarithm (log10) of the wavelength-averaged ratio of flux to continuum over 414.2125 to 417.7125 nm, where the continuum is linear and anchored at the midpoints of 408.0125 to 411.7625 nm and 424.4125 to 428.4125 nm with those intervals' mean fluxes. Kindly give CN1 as -0.01 mag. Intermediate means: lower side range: 96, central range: 94.9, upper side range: 90.7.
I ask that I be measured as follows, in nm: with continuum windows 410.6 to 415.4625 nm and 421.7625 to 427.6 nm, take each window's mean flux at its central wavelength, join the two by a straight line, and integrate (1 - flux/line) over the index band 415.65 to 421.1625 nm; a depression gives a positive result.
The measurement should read -0.282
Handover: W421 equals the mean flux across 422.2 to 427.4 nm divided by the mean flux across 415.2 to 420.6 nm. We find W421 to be 0.93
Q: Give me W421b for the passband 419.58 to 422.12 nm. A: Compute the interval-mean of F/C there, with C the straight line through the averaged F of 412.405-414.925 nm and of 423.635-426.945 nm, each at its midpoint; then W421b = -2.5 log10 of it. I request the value -0.07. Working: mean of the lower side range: 93.5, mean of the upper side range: 93.3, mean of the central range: 99.2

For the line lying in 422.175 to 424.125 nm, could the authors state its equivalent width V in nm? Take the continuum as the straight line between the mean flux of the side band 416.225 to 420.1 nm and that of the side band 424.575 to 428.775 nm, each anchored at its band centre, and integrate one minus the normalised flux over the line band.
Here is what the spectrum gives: 0.04 nm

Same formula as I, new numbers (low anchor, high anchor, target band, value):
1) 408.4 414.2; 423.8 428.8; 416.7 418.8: -0.16 nm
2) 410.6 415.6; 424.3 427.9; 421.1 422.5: -0.08 nm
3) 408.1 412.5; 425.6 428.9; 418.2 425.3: -0.29 nm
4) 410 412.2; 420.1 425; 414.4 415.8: 0.09 nm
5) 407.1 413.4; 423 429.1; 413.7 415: 0.09 nm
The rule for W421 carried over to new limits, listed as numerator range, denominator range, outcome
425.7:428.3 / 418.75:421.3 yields 0.90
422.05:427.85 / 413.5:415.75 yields 0.97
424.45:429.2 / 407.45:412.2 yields 0.94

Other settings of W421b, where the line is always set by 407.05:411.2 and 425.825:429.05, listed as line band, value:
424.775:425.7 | -0.03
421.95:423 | -0.03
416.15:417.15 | 0.01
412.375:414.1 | -0.03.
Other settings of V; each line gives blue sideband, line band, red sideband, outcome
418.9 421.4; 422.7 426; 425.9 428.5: 0.07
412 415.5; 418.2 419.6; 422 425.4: -0.03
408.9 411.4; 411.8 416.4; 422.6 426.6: -0.05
